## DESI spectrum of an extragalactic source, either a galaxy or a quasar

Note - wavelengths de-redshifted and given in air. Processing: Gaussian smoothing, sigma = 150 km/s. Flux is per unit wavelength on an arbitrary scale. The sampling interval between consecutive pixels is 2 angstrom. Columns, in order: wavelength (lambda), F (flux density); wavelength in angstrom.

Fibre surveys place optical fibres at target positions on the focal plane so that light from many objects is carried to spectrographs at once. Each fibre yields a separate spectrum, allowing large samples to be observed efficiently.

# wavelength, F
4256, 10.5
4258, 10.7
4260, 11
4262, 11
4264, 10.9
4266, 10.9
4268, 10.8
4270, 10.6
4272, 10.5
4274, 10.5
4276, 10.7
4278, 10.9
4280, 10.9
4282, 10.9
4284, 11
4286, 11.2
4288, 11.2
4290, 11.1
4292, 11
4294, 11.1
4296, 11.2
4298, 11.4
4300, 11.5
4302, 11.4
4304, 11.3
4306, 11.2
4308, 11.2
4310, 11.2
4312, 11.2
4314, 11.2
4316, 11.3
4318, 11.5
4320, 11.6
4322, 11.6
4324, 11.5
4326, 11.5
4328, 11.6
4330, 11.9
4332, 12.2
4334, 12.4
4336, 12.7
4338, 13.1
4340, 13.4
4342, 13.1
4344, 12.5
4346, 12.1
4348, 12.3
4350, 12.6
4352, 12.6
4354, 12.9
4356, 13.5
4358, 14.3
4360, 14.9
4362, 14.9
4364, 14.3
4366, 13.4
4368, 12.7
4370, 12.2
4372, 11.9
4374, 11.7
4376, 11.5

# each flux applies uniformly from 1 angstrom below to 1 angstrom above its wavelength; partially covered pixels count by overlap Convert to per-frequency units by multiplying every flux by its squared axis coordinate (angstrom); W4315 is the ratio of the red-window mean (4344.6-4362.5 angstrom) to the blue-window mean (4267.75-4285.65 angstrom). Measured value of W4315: 1.28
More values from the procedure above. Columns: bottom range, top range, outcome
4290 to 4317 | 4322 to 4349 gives 1.11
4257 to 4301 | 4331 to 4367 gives 1.24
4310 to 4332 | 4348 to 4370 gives 1.19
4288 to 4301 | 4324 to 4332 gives 1.06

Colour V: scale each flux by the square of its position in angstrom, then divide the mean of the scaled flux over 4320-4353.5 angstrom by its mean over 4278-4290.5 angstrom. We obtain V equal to 1.1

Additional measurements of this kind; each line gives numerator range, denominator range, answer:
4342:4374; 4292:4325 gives 1.18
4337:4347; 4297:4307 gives 1.15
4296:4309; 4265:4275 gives 1.08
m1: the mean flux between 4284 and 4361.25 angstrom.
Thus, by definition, 12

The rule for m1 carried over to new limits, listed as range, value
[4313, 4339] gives 11.9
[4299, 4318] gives 11.3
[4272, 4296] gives 10.9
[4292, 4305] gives 11.3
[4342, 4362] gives 13.2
